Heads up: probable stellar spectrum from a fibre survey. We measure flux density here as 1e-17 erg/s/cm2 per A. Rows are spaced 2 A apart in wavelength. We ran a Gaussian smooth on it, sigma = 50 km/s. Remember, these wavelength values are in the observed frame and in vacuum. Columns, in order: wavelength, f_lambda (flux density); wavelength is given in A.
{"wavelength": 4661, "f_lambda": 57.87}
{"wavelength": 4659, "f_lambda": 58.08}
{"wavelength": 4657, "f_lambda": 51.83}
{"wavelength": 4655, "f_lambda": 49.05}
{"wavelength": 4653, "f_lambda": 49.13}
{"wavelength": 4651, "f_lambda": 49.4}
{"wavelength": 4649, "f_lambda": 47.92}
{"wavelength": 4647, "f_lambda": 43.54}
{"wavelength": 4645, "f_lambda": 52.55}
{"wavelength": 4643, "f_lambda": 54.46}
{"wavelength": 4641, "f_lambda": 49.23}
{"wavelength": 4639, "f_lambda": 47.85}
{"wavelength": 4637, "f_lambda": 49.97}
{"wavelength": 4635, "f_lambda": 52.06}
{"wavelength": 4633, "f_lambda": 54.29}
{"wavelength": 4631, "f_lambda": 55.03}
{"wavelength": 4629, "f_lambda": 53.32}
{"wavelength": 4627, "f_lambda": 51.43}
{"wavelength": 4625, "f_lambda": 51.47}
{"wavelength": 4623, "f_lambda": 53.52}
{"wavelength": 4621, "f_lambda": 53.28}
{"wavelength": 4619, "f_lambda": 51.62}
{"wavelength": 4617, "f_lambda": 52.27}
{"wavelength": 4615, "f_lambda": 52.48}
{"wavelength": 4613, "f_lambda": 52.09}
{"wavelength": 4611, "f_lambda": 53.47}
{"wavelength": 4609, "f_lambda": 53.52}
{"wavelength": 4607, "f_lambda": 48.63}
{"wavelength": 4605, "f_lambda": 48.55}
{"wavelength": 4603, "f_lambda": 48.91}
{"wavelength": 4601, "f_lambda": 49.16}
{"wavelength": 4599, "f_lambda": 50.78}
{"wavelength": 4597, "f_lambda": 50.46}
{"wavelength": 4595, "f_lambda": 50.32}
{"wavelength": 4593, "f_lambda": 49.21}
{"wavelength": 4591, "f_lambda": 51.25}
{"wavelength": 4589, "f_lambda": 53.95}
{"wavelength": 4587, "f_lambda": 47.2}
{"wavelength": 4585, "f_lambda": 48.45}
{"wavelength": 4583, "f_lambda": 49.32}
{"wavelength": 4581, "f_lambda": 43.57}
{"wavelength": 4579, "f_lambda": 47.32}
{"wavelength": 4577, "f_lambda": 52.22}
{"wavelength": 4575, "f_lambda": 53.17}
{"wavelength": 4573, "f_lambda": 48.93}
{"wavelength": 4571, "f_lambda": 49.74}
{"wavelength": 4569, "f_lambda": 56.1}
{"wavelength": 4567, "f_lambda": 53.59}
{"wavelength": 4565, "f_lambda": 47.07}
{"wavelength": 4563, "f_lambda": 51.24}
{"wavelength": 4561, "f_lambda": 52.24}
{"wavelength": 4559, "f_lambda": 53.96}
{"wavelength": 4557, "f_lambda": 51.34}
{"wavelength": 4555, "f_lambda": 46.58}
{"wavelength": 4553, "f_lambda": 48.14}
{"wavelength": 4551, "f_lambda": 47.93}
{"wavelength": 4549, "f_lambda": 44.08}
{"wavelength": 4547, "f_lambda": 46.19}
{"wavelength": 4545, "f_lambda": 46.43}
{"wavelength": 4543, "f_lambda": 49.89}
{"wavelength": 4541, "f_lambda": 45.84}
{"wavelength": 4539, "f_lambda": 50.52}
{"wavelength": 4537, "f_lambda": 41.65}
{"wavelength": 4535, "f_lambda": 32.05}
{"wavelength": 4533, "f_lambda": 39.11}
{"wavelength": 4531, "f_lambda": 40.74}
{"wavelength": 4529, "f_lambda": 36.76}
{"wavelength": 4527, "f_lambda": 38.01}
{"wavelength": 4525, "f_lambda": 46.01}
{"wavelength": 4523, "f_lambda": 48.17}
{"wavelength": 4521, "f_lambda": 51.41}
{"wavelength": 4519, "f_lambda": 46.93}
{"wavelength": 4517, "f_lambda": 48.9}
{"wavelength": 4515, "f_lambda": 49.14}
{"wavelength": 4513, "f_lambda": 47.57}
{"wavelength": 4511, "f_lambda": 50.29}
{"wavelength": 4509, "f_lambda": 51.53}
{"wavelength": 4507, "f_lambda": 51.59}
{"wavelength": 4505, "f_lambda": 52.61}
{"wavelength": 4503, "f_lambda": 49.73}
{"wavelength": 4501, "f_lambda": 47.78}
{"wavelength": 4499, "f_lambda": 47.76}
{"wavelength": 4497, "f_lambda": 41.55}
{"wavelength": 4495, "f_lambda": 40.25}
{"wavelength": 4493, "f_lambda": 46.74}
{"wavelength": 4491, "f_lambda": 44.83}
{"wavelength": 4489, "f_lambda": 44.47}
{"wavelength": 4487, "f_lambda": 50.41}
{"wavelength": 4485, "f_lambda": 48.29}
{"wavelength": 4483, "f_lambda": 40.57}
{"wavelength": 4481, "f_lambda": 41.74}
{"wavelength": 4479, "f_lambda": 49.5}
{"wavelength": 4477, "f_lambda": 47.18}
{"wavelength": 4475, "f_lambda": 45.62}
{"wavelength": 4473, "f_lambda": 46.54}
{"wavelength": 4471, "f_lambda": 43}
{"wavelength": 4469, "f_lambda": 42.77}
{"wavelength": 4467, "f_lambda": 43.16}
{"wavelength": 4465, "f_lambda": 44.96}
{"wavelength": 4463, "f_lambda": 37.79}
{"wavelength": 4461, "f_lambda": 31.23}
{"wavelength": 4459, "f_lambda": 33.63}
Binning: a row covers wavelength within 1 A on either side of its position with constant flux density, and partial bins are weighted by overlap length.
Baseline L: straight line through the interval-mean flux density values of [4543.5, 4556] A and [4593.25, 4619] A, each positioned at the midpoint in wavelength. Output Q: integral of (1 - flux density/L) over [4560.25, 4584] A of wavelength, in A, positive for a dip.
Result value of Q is -1.0 A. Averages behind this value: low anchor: 46.7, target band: 50.4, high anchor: 50.9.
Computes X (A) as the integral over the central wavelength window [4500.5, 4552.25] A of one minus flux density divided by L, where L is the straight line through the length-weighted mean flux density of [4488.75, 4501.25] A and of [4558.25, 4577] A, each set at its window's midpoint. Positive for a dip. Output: 1.5 A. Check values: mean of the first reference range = 44.6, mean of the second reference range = 51.8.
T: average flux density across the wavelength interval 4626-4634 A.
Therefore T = 53.5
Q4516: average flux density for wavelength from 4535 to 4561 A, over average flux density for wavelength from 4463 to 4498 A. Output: 1.1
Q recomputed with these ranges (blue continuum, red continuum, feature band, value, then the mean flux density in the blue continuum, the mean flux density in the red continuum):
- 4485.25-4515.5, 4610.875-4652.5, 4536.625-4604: 0.43 A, 47.7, 51.4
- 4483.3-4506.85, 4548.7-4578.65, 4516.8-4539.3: 2.59 A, 46.8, 50.5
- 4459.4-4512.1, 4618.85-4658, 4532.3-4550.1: 1.25 A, 45.3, 51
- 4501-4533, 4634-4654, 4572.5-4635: -2.78 A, 47.1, 49.6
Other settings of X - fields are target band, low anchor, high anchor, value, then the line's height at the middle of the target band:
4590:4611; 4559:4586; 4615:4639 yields 0.5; 51.4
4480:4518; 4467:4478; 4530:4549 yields -2.4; 44.4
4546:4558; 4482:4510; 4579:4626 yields 0.4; 48.9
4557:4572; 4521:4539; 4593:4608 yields -2.2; 45.4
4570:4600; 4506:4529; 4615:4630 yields 0.6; 50.7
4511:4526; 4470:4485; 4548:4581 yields -0.3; 47.4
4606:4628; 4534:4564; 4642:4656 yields -1.6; 48.7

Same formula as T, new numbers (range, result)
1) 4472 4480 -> 47.2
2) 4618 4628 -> 52.3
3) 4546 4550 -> 45.1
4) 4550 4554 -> 48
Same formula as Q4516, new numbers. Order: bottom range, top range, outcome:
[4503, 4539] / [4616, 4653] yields 1.12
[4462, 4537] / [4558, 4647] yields 1.13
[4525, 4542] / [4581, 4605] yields 1.21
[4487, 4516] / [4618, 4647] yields 1.09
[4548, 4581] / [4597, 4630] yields 1.03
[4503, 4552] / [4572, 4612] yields 1.08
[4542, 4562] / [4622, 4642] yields 1.06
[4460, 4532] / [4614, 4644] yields 1.15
